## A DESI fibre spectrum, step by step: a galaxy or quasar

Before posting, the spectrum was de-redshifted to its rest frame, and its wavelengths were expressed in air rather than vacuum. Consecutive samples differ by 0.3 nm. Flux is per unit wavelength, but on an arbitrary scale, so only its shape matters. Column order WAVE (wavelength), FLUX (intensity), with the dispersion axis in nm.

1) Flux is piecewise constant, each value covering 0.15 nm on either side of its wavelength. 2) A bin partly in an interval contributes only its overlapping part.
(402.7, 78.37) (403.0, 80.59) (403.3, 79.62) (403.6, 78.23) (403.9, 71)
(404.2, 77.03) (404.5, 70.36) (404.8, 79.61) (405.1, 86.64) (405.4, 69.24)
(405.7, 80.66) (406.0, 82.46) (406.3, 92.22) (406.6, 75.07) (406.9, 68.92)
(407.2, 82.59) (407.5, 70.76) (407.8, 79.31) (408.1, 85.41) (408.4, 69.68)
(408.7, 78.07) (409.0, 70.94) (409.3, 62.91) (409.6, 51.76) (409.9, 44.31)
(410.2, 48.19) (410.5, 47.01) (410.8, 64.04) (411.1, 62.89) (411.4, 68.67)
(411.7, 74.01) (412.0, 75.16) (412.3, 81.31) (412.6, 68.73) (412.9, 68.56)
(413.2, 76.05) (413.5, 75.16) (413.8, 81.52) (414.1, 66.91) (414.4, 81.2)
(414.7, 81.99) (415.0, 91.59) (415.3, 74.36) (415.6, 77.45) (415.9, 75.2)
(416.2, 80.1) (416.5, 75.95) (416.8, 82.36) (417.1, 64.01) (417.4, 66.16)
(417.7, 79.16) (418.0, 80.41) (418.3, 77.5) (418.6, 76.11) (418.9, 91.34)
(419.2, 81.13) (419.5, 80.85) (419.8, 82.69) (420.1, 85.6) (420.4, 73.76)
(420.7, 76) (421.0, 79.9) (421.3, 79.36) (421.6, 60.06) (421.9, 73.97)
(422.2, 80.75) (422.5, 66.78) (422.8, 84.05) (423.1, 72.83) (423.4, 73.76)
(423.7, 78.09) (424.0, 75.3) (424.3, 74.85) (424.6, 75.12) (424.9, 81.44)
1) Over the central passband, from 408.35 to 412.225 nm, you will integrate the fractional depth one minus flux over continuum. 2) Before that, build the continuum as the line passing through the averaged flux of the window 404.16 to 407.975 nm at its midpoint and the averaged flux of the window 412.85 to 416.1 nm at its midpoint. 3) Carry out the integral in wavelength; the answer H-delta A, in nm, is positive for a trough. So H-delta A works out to 0.74 nm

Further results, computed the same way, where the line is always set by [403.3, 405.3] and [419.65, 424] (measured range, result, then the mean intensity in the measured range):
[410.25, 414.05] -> 0.35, 69.6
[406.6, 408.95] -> 0.03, 76.1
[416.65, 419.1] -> -0.03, 77.2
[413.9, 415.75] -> -0.06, 79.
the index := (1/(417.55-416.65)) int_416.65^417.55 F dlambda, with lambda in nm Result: 70.8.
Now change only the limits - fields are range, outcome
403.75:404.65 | 72.8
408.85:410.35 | 55.6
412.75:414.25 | 73.6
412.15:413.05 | 72.9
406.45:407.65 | 74.3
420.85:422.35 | 74.8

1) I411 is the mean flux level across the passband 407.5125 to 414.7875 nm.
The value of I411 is 69.2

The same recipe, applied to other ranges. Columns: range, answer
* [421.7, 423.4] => 75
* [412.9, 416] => 77.7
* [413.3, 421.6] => 78.1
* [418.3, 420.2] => 82.5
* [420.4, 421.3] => 77.5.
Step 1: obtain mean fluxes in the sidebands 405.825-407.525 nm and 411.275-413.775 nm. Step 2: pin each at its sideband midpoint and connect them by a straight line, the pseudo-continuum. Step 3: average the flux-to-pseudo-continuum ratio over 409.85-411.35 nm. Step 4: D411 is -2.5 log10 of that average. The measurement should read 0.35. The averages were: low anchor 79.3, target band 54.9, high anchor 73.9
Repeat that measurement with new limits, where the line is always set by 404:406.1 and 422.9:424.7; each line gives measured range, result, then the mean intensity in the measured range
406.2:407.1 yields -0.01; 78.2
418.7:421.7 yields -0.05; 79.3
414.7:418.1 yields -0.01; 77.1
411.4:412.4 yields 0.02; 75.4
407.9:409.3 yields 0.04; 74.7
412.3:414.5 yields 0.03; 74.4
